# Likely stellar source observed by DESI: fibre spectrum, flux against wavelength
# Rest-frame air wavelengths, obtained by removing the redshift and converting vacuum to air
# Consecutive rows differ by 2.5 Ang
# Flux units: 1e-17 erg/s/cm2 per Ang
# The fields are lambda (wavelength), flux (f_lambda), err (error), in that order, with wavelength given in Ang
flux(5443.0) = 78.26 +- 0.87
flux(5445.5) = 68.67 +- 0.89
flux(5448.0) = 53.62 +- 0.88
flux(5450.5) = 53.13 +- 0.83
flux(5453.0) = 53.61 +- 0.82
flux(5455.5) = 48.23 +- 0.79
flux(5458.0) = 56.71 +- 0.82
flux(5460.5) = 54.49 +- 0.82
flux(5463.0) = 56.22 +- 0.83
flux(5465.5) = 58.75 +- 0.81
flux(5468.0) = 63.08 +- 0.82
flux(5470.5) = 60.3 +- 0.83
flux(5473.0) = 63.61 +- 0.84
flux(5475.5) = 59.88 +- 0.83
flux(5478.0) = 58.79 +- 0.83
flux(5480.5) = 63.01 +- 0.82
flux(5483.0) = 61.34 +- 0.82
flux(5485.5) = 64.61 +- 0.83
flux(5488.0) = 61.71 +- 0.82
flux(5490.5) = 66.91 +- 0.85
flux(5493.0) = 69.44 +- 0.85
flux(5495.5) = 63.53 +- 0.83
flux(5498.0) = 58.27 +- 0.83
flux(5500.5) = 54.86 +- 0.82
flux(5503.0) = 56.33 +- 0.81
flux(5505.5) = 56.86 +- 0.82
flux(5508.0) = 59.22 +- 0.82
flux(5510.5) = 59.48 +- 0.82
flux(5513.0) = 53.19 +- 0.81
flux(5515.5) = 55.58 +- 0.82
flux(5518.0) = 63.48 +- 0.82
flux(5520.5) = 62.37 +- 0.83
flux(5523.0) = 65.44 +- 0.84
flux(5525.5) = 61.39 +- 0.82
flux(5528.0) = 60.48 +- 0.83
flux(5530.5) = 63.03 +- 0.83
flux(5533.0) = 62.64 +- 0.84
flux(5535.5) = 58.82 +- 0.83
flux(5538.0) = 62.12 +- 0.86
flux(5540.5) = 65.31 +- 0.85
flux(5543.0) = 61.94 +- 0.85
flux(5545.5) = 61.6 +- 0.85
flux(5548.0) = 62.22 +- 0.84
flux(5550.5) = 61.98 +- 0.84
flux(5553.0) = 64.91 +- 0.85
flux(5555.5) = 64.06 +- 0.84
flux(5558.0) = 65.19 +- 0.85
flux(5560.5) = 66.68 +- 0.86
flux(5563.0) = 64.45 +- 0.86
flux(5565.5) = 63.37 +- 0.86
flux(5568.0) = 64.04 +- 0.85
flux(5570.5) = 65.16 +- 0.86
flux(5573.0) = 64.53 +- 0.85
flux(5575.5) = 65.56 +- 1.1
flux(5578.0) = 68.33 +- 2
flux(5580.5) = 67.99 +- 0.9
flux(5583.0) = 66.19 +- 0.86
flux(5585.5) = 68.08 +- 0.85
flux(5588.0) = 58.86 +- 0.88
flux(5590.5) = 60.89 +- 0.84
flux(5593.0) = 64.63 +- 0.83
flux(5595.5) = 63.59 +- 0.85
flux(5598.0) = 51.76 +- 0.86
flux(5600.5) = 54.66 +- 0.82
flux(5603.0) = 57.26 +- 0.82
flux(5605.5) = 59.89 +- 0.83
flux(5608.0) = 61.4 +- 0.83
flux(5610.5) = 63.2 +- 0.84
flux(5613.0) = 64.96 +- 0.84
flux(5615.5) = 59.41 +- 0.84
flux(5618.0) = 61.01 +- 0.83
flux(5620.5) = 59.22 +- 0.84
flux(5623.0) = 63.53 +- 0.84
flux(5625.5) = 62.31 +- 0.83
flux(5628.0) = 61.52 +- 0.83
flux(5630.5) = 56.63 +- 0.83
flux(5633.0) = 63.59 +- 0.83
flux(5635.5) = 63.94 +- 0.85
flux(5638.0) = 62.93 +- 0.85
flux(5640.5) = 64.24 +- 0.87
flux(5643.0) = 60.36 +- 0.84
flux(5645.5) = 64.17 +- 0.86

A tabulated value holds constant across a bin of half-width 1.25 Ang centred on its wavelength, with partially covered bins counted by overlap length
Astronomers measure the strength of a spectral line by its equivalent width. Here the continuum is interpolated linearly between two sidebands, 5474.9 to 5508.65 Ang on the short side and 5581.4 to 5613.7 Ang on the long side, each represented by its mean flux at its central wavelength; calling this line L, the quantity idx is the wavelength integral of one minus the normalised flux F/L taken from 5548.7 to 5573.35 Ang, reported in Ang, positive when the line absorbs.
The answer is -1.3 Ang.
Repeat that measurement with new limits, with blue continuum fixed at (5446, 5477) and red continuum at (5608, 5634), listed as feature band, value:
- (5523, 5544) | -1.09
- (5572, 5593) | -1.59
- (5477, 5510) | -1.79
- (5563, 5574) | -0.77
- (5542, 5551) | -0.37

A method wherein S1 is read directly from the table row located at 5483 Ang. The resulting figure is 61.34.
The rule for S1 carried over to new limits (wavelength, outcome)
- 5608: 61.4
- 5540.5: 65.31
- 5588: 58.86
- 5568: 64.04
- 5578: 68.33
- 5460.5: 54.49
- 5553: 64.91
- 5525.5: 61.39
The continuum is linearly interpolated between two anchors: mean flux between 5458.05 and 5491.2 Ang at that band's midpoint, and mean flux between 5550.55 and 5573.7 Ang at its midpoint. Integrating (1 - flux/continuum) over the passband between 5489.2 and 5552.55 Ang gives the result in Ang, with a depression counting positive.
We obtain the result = 1.7 Ang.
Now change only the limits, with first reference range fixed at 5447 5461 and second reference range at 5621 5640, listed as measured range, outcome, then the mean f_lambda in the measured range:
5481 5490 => -1.3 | 63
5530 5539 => -0.7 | 61.5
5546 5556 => -0.9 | 63.1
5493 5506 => -0.9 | 59.1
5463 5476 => -1.6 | 60.7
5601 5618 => 0.1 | 60.7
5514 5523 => -0.7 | 61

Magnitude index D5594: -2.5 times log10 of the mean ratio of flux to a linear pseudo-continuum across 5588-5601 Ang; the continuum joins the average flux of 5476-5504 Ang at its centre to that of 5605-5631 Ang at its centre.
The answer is 0.037 mag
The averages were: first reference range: 61.7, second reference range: 61.4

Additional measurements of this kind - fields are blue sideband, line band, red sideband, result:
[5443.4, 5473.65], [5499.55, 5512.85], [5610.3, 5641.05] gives 0.04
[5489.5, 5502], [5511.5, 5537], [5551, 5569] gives 0.05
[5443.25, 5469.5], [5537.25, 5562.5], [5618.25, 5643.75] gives -0.07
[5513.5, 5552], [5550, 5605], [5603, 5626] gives -0.03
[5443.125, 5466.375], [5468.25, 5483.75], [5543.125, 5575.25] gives -0.05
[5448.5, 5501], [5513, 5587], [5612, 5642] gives -0.05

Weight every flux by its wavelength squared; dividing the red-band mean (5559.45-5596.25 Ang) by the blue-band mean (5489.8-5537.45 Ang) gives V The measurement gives 1.1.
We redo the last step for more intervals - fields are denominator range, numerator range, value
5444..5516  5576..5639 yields 1.09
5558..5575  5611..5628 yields 0.97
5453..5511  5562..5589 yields 1.13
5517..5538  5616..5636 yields 1.02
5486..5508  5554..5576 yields 1.09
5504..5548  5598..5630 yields 1.02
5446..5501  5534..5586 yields 1.12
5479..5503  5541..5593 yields 1.06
